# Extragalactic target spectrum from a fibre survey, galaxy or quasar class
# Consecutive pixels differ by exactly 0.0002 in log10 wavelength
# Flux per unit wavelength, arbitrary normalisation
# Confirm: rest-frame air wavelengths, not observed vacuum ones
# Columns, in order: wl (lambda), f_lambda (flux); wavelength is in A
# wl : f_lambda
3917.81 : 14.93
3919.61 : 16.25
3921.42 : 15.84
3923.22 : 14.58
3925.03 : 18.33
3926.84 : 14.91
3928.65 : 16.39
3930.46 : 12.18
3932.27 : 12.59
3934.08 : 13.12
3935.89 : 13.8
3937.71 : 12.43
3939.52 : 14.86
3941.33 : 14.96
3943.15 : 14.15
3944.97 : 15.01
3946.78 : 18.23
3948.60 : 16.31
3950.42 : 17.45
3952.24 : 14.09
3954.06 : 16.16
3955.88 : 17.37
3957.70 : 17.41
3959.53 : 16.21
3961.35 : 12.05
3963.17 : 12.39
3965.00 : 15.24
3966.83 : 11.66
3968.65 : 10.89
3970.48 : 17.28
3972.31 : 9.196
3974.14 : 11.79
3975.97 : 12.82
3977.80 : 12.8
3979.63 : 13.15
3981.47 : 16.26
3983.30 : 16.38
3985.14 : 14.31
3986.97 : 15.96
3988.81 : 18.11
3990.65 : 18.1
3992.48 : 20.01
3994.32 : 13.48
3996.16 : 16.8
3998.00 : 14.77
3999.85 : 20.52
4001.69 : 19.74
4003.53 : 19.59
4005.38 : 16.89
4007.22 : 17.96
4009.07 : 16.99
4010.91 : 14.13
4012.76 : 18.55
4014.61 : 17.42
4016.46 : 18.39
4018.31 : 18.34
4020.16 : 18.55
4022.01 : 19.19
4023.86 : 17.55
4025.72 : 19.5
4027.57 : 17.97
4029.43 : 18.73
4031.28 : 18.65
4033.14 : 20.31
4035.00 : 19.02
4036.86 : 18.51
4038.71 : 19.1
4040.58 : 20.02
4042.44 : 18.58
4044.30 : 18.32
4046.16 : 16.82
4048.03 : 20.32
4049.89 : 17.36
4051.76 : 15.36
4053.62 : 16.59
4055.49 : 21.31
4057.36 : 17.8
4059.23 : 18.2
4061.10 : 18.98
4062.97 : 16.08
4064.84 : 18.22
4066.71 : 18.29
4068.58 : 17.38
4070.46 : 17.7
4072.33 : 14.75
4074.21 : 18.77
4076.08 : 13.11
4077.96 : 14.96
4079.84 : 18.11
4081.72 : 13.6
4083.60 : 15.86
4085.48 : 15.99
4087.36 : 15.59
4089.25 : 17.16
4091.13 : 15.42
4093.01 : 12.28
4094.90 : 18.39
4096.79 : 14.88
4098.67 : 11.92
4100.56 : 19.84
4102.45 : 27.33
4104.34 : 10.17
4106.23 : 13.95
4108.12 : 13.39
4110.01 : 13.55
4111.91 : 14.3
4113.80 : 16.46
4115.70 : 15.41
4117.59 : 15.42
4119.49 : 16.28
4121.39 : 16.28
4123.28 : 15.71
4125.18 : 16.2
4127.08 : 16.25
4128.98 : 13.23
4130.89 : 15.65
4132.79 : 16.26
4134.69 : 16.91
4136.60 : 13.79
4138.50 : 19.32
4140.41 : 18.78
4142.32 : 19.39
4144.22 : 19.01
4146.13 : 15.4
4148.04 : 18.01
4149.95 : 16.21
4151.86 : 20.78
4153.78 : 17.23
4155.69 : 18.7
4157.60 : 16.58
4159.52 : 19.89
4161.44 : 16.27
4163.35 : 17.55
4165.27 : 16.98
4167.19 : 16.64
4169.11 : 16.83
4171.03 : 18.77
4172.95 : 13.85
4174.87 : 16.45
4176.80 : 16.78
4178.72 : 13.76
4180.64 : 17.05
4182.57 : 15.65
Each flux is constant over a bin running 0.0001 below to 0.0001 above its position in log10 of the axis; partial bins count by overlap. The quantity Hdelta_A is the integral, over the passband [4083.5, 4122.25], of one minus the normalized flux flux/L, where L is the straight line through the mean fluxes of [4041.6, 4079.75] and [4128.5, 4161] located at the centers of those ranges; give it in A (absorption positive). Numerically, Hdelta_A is 3.8 A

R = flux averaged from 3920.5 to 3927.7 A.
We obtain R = 15.9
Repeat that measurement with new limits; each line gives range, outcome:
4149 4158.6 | 17.9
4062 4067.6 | 17.5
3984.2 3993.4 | 17.3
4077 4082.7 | 15.5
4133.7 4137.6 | 15.4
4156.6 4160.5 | 18.2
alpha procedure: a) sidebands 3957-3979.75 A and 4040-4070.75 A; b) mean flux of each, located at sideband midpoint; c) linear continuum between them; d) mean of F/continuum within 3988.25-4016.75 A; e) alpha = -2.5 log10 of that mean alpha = -0.16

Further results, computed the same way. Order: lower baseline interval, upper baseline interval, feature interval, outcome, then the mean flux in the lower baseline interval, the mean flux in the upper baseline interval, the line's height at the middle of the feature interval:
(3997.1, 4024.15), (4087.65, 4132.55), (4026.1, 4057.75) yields -0.08 mag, 17.9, 15.6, 17.2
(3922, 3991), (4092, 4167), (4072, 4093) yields 0.03 mag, 14.7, 16.5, 16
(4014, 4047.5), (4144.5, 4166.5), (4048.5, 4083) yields 0.08 mag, 18.6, 17.6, 18.4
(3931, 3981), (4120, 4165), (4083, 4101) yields 0.05 mag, 14.2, 17.1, 16.3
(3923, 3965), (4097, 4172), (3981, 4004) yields -0.12 mag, 15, 16.7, 15.4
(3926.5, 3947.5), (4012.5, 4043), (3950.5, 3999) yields 0.09 mag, 14.3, 18.7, 16.2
